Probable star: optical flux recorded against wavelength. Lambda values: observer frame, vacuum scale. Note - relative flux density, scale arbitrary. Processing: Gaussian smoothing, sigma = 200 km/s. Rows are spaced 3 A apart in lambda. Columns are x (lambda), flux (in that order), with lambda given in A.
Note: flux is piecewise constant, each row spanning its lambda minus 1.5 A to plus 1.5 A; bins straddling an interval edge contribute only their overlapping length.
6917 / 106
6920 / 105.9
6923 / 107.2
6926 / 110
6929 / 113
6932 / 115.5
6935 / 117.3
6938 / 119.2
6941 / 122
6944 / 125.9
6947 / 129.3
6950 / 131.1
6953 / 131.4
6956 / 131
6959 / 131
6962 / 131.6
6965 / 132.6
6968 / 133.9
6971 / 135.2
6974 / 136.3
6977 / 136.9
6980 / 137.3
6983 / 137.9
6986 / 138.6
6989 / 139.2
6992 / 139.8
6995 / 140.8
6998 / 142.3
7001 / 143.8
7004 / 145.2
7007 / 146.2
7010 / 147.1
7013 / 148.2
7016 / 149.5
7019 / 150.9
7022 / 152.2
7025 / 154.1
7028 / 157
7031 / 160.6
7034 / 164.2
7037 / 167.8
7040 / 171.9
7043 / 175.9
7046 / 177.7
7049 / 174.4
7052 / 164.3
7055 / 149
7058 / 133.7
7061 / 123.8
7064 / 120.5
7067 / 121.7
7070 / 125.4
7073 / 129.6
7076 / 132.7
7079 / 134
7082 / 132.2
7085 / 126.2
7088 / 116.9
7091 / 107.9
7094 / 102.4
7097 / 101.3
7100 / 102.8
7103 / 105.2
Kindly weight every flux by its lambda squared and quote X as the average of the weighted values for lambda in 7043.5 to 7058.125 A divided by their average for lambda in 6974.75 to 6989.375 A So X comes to 1.2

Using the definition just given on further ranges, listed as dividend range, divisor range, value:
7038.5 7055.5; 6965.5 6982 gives 1.28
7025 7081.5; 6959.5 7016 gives 1.09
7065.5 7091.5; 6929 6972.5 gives 1.03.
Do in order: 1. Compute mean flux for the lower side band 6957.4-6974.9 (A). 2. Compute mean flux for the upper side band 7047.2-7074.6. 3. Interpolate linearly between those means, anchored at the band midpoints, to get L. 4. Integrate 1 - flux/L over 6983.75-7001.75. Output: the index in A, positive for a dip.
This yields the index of -0.8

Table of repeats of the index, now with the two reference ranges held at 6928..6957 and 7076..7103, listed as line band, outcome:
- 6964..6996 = -4.1 A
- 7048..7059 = -3.5 A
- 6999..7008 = -1.8 A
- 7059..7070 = -0.5 A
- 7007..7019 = -2.8 A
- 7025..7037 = -4.2 A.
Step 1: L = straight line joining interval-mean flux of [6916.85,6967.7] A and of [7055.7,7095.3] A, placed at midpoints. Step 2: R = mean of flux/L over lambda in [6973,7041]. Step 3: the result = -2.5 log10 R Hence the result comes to -0.20 mag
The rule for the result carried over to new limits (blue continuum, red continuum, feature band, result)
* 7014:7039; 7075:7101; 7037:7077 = -0.07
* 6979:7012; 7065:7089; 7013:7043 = -0.17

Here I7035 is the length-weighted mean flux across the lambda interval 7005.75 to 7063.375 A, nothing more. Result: 156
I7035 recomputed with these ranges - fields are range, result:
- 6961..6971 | 133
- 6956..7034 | 143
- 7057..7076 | 126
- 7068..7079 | 130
